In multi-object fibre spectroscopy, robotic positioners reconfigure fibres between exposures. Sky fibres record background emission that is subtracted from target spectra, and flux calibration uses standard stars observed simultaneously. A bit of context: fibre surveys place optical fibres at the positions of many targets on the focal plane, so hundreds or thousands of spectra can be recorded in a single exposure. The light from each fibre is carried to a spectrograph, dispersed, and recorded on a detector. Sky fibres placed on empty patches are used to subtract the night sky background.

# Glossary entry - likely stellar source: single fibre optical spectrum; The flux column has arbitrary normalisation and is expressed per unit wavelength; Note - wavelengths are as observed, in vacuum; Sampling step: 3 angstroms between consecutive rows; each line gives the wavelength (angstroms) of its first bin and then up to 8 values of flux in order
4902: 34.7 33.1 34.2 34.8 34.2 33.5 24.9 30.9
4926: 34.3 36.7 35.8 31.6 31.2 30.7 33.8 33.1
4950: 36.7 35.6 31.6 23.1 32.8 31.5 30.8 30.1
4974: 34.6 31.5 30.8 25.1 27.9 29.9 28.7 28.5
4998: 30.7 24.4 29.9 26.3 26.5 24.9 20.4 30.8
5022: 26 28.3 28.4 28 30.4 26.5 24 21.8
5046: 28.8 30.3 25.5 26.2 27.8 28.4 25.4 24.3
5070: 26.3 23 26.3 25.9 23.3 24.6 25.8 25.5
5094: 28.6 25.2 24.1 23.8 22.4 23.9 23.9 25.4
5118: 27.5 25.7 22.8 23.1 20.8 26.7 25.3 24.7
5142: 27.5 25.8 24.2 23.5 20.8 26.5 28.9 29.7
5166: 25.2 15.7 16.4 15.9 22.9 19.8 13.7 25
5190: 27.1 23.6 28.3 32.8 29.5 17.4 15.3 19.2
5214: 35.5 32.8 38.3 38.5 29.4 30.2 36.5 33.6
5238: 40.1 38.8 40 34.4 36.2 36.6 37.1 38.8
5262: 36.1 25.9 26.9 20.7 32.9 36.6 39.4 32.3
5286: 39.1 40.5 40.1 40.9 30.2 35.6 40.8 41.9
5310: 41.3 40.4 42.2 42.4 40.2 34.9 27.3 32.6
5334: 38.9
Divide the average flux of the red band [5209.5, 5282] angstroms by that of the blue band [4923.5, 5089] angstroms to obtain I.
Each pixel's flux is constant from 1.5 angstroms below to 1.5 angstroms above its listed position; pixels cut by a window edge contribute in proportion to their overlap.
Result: 1.18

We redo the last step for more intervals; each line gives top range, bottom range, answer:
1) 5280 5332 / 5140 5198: 1.63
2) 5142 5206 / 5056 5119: 0.93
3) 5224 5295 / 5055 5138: 1.40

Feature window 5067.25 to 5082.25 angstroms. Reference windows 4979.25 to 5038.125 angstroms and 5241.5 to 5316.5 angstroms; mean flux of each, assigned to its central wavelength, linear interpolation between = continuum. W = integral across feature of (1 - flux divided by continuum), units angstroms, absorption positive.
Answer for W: 2.4 angstroms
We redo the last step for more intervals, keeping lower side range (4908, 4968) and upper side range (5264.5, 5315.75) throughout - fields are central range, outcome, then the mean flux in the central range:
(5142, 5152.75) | 3.02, 24.8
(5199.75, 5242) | 5.12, 31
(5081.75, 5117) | 9.59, 24.8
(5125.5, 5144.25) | 5.28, 24.7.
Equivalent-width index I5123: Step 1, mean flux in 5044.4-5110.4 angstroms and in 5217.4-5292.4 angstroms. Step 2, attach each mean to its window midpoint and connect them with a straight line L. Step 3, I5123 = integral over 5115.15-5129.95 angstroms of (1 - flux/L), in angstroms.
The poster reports 1.9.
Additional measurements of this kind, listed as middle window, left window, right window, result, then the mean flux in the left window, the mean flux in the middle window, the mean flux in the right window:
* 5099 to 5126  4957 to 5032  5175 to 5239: 3.5 angstroms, 28.4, 24.4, 27.7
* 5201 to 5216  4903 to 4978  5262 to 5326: 5.1 angstroms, 32.5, 23.5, 36.4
